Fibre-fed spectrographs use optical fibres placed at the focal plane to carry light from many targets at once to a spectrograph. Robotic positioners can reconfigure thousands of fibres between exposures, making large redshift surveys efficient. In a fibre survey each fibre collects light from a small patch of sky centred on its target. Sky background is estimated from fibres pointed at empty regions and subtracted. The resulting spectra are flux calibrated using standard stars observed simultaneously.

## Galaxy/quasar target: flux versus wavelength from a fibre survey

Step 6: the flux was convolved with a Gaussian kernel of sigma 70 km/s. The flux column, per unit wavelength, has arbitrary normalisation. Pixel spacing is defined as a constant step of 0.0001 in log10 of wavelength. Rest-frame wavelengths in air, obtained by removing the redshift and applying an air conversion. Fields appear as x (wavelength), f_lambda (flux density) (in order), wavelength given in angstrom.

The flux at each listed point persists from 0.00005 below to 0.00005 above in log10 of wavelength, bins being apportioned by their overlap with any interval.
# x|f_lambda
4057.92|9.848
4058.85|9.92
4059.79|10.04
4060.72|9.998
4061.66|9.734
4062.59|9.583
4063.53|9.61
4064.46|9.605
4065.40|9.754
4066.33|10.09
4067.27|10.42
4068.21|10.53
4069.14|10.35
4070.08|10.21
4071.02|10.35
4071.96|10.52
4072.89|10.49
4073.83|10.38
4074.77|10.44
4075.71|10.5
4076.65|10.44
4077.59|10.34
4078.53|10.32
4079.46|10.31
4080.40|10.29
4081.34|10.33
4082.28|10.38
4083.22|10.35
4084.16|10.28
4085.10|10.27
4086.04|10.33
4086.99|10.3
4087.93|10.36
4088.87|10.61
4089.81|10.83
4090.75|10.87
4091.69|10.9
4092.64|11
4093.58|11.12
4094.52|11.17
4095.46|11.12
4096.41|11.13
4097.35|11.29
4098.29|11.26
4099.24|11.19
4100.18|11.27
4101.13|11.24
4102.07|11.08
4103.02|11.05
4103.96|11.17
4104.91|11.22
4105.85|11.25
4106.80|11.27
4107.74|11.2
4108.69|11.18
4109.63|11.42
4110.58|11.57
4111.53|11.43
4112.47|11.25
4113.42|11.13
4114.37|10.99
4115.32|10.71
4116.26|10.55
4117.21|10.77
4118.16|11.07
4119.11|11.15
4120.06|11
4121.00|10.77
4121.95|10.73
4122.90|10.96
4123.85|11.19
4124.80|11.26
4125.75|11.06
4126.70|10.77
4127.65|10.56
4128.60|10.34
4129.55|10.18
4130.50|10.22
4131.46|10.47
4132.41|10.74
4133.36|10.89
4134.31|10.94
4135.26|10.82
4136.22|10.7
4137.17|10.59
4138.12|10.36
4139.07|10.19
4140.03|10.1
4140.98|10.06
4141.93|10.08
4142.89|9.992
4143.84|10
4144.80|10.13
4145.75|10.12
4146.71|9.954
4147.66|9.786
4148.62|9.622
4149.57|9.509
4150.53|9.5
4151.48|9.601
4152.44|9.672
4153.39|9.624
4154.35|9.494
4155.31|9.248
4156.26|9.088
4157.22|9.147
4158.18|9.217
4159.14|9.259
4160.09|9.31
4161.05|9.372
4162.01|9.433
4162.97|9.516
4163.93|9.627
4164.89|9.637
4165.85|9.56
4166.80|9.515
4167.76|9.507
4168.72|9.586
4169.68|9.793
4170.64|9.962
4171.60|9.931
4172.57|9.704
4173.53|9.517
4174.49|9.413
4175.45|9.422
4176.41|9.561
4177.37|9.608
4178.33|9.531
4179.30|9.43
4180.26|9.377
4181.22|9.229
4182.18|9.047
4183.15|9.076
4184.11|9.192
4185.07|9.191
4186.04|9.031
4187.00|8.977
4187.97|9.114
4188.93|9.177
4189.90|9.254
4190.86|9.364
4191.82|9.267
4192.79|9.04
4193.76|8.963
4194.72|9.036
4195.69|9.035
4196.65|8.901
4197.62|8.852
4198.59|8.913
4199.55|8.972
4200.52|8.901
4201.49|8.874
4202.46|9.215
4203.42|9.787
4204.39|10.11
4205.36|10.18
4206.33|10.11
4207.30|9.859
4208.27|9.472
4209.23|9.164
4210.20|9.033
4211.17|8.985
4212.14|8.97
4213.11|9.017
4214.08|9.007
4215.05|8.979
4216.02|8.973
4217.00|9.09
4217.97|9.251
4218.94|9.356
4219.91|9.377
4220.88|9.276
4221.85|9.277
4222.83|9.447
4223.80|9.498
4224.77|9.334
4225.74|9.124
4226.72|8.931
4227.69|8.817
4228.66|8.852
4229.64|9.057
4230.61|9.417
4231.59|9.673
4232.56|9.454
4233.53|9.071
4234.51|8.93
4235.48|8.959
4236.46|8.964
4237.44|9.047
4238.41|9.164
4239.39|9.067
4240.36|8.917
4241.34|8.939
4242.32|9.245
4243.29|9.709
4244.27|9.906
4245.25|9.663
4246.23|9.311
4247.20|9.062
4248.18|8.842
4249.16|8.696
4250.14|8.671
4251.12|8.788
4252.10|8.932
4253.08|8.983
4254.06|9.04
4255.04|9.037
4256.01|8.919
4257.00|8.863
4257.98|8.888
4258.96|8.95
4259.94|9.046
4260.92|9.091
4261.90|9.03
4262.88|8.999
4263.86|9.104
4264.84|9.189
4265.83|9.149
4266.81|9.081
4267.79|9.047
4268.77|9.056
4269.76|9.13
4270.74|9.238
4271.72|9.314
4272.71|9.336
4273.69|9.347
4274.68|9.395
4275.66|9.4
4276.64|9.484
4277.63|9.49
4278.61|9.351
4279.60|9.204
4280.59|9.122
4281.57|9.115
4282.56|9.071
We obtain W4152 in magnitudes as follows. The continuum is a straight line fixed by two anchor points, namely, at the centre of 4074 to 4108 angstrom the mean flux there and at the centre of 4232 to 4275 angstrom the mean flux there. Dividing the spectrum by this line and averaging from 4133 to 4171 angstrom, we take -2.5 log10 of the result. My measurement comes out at 0.038 mag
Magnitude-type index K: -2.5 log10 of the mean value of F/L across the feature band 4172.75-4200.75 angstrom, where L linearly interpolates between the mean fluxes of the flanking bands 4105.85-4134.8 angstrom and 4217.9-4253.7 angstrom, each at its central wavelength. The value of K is 0.08 mag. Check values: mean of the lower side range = 10.9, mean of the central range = 9.2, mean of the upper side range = 9.16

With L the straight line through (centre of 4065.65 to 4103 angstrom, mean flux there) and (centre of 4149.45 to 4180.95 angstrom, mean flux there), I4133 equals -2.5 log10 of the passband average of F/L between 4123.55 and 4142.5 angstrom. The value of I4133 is -0.06 mag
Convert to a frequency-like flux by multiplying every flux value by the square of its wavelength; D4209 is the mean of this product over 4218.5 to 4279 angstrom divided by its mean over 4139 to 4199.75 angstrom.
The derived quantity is 1.0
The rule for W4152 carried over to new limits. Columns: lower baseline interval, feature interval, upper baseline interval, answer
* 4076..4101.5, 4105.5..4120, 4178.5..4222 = -0.074 mag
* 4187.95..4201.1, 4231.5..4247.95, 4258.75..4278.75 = -0.009 mag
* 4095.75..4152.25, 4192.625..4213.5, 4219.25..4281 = 0.055 mag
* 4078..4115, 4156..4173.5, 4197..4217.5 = 0.042 mag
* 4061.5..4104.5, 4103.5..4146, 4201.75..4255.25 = -0.062 mag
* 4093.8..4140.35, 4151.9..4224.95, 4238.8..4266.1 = 0.070 mag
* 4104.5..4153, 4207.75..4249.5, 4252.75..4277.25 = 0.040 mag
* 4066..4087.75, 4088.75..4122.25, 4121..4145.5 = -0.065 mag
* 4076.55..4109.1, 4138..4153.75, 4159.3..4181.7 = 0.006 mag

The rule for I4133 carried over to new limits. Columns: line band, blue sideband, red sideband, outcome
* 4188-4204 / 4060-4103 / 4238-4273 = 0.055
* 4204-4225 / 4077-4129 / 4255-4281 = 0.042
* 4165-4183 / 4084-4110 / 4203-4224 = 0.043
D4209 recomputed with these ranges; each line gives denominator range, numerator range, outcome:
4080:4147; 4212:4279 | 0.90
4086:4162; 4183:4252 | 0.91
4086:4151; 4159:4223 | 0.90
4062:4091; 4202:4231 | 0.97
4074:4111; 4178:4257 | 0.90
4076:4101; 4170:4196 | 0.91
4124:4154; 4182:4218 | 0.92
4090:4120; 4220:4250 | 0.88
